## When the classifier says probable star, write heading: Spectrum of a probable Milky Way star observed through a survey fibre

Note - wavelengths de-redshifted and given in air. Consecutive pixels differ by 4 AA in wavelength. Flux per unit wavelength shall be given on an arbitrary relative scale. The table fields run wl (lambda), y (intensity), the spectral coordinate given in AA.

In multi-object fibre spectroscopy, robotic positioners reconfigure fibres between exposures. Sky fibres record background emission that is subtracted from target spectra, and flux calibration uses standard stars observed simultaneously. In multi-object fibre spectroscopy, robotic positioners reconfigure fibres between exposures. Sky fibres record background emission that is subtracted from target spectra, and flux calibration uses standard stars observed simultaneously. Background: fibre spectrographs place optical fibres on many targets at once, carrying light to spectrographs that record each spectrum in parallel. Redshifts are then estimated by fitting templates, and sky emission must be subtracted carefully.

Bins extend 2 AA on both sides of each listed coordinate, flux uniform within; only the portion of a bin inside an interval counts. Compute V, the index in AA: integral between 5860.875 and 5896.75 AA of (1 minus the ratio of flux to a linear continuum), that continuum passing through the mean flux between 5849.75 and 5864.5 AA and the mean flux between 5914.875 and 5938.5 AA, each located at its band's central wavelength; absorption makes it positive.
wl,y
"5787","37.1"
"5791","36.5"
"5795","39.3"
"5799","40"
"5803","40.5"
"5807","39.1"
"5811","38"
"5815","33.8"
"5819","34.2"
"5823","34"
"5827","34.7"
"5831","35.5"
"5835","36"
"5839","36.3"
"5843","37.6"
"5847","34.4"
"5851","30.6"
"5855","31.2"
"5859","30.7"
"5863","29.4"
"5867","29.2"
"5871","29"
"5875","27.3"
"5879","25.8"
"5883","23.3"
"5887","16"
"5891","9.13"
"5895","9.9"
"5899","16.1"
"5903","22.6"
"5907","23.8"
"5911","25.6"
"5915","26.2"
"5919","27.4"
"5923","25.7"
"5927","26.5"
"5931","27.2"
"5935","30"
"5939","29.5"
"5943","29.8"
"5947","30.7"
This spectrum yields 9.0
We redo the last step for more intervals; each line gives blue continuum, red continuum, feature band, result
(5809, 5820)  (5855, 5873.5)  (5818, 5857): -2.0 AA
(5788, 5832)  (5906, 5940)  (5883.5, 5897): 7.6 AA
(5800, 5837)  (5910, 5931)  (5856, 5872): 1.1 AA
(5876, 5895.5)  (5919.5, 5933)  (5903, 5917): -1.1 AA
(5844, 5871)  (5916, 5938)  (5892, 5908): 6.4 AA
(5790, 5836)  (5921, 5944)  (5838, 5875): 2.2 AA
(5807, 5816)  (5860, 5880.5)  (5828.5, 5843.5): -1.3 AA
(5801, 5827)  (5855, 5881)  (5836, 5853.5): -1.4 AA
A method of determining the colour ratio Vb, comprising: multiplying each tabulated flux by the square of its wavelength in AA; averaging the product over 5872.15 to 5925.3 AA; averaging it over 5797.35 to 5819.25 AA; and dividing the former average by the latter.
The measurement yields 0.6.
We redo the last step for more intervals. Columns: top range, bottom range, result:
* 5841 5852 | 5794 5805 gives 0.88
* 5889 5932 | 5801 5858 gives 0.63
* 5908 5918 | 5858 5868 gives 0.88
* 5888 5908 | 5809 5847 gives 0.46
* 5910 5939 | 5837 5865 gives 0.85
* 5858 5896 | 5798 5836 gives 0.65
